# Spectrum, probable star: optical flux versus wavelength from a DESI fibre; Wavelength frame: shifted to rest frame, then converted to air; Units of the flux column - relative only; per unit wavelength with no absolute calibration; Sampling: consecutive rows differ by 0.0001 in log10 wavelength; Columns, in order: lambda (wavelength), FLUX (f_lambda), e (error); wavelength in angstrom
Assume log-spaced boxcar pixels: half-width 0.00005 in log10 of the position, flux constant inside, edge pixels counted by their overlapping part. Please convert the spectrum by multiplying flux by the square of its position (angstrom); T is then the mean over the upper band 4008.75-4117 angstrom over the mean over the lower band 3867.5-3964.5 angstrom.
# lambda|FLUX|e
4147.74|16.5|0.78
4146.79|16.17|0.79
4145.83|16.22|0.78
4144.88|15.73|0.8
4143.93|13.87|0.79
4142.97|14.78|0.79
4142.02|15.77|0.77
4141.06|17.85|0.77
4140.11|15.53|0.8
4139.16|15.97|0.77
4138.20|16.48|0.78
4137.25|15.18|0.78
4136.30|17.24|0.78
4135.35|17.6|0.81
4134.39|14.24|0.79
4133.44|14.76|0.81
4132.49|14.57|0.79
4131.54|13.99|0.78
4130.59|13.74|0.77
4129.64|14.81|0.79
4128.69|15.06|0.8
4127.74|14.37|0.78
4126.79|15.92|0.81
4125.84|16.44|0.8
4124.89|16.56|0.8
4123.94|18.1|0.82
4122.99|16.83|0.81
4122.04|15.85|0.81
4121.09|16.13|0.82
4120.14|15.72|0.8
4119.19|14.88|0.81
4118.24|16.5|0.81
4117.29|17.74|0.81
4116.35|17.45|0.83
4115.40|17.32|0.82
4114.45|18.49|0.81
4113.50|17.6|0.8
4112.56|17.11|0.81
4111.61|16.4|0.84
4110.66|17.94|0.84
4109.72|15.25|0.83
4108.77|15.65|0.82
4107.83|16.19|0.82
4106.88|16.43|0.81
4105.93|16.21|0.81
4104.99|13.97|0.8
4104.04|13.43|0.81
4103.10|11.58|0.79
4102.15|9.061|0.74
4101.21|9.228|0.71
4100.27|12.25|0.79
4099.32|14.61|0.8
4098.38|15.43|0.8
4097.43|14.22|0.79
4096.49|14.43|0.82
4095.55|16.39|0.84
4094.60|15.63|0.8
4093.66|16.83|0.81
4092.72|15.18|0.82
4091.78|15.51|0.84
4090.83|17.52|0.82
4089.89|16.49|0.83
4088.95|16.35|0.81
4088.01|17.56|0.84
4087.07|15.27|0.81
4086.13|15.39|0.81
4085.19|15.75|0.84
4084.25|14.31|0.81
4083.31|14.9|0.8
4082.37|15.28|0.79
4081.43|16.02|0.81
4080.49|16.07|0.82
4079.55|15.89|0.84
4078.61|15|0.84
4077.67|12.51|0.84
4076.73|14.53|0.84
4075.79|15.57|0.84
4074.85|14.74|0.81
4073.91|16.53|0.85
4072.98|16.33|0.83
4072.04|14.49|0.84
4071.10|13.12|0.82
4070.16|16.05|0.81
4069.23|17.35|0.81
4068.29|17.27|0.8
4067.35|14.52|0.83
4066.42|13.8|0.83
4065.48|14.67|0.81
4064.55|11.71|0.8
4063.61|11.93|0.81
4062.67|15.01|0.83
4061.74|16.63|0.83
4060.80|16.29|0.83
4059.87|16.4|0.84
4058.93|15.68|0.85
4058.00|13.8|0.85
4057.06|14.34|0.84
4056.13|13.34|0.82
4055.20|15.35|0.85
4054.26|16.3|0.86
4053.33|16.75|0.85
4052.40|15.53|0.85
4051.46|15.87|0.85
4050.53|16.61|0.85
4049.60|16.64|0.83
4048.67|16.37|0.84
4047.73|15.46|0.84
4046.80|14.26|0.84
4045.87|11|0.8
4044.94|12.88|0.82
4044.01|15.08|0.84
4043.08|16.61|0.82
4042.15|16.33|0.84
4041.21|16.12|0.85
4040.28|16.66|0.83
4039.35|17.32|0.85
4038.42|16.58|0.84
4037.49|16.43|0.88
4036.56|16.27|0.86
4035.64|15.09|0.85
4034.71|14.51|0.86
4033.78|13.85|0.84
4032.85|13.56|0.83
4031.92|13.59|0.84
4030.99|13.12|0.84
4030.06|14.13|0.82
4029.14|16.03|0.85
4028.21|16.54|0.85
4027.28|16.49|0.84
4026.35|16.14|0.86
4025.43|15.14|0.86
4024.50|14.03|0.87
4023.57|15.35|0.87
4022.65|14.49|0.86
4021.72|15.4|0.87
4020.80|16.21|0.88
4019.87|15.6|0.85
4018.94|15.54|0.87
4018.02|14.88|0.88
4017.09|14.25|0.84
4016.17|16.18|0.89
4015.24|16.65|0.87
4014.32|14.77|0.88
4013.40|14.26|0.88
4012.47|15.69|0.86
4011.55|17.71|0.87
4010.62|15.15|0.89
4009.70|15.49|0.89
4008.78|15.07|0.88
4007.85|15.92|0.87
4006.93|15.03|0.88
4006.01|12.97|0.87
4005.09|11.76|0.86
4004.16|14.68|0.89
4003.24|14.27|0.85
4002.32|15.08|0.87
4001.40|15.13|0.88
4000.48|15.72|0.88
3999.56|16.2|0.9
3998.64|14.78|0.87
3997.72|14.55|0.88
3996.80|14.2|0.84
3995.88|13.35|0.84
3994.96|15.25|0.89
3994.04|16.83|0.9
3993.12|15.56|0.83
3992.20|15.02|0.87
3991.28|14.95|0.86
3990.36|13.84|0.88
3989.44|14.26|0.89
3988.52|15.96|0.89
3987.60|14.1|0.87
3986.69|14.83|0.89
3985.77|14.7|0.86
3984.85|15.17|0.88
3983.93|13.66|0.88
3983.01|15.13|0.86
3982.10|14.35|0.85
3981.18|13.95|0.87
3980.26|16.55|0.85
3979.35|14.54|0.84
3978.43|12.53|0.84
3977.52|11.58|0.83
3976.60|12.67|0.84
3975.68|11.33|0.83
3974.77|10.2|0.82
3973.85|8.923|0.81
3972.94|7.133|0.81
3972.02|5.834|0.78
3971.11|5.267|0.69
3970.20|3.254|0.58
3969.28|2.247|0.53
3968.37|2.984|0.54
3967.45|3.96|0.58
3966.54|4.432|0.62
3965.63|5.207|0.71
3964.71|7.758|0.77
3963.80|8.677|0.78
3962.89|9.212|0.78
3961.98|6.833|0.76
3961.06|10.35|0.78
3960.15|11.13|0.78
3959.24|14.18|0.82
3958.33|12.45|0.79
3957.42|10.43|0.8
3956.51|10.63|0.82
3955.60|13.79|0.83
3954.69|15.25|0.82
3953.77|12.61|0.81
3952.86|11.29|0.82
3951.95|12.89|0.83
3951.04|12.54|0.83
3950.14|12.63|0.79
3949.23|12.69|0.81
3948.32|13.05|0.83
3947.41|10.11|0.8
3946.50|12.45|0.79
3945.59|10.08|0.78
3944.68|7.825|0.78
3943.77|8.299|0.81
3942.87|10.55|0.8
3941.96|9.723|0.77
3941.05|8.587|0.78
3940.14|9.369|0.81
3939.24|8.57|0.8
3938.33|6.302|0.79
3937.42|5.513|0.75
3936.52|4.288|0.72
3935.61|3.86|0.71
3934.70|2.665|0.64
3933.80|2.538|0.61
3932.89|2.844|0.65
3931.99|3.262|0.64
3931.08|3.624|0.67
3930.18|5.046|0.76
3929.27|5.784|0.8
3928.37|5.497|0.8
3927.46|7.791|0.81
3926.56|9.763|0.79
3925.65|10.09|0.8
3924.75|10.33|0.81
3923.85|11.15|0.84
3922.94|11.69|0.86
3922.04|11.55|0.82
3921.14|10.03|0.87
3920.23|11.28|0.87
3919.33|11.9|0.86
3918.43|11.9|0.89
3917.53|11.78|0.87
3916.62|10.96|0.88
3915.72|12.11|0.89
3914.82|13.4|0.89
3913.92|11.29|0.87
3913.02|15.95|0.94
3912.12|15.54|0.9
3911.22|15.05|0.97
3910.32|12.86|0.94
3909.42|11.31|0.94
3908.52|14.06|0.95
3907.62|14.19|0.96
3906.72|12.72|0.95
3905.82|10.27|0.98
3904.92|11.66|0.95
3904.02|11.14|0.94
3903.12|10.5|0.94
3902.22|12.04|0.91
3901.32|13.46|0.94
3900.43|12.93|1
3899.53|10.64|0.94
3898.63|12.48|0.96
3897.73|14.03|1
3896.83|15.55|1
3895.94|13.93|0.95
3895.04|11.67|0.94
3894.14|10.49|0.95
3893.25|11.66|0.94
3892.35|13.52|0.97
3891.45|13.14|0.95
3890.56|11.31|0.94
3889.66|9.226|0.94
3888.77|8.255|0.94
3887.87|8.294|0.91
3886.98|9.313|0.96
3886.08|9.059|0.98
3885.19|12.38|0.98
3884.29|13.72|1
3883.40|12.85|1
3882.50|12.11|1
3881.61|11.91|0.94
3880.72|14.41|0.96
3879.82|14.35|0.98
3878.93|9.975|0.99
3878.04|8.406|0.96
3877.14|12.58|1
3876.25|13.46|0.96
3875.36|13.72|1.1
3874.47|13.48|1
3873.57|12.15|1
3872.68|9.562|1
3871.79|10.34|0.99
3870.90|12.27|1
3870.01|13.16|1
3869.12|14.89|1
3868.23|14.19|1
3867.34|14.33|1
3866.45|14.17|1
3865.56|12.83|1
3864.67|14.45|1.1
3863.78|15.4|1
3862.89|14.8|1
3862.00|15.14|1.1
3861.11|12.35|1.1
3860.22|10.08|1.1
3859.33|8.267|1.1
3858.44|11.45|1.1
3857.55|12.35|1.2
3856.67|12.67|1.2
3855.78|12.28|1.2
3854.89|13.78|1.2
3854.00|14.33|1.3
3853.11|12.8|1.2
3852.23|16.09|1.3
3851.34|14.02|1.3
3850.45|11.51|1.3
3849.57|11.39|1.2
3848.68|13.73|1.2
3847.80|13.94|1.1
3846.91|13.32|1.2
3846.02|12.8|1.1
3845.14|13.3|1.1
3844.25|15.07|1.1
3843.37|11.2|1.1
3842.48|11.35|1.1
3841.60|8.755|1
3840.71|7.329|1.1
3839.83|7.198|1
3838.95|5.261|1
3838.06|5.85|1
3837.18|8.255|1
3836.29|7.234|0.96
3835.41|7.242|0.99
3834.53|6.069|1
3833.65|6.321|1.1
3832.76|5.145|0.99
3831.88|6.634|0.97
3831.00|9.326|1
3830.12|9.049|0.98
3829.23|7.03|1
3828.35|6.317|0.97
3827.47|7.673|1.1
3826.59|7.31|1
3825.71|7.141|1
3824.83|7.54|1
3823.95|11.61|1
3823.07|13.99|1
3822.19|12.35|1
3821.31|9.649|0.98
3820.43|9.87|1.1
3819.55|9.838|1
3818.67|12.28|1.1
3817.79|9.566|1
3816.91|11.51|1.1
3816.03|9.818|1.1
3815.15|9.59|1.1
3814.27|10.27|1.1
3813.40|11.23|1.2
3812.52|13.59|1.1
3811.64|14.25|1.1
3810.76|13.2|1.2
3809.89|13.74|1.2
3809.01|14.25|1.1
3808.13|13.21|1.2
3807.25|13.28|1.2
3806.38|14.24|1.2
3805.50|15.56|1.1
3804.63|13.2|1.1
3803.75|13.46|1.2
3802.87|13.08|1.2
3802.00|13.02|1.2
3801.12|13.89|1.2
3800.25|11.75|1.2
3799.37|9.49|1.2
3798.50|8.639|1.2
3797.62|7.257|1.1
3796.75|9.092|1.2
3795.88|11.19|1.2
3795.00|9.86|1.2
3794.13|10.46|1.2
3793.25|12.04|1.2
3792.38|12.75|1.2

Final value 1.52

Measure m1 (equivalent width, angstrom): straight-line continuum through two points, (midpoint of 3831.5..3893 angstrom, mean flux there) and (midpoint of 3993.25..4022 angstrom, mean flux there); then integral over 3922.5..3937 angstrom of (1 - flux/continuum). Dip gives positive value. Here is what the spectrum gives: 7.6 angstrom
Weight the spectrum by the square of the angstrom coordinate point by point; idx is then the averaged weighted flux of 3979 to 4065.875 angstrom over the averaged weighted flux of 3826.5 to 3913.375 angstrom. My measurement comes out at 1.4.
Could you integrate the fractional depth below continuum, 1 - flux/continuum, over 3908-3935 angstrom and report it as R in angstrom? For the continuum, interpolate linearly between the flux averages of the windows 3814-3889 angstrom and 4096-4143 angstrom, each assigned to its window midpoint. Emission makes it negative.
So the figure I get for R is 5.2 angstrom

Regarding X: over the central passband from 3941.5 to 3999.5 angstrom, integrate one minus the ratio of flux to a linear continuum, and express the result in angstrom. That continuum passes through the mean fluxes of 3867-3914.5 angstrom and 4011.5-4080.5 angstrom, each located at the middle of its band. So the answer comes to 9.89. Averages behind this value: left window 12.3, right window 15.2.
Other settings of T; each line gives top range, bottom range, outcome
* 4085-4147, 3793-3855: 1.68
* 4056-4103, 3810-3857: 1.63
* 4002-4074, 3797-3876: 1.49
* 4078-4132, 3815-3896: 1.58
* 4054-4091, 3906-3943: 1.74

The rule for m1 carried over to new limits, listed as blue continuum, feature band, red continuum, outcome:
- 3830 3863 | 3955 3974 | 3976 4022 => 8.2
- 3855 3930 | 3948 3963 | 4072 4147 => 1.2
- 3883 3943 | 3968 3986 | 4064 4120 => 2.3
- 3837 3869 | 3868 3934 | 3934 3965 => -1.2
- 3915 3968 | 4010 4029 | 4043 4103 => -4.4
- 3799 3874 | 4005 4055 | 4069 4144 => -3.5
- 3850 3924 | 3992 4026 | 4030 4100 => -1.7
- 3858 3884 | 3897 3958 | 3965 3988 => 5.3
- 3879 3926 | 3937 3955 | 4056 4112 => 3.2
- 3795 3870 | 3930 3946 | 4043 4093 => 8.3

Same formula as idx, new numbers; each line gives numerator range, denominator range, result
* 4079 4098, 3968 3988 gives 1.51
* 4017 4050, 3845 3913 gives 1.31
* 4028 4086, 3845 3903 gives 1.33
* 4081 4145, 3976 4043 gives 1.09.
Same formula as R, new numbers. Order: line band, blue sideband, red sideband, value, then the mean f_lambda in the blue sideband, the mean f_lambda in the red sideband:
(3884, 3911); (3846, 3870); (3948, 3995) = 1.5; 13.2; 11.4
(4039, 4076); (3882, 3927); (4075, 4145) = -1.7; 11.9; 15.5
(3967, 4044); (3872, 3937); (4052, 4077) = -2.1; 10.8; 15.1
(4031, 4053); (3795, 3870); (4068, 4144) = -1.2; 11.2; 15.5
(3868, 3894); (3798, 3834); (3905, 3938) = -4.6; 10.8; 9.56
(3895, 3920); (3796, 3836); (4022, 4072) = -0.7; 10.5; 15.2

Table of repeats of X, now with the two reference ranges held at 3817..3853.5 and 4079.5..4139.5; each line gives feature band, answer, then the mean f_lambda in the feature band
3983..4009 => -3.1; 14.7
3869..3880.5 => -1.6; 12.1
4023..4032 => -0.8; 15.1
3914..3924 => 0.0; 11.6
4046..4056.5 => -0.9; 15.6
